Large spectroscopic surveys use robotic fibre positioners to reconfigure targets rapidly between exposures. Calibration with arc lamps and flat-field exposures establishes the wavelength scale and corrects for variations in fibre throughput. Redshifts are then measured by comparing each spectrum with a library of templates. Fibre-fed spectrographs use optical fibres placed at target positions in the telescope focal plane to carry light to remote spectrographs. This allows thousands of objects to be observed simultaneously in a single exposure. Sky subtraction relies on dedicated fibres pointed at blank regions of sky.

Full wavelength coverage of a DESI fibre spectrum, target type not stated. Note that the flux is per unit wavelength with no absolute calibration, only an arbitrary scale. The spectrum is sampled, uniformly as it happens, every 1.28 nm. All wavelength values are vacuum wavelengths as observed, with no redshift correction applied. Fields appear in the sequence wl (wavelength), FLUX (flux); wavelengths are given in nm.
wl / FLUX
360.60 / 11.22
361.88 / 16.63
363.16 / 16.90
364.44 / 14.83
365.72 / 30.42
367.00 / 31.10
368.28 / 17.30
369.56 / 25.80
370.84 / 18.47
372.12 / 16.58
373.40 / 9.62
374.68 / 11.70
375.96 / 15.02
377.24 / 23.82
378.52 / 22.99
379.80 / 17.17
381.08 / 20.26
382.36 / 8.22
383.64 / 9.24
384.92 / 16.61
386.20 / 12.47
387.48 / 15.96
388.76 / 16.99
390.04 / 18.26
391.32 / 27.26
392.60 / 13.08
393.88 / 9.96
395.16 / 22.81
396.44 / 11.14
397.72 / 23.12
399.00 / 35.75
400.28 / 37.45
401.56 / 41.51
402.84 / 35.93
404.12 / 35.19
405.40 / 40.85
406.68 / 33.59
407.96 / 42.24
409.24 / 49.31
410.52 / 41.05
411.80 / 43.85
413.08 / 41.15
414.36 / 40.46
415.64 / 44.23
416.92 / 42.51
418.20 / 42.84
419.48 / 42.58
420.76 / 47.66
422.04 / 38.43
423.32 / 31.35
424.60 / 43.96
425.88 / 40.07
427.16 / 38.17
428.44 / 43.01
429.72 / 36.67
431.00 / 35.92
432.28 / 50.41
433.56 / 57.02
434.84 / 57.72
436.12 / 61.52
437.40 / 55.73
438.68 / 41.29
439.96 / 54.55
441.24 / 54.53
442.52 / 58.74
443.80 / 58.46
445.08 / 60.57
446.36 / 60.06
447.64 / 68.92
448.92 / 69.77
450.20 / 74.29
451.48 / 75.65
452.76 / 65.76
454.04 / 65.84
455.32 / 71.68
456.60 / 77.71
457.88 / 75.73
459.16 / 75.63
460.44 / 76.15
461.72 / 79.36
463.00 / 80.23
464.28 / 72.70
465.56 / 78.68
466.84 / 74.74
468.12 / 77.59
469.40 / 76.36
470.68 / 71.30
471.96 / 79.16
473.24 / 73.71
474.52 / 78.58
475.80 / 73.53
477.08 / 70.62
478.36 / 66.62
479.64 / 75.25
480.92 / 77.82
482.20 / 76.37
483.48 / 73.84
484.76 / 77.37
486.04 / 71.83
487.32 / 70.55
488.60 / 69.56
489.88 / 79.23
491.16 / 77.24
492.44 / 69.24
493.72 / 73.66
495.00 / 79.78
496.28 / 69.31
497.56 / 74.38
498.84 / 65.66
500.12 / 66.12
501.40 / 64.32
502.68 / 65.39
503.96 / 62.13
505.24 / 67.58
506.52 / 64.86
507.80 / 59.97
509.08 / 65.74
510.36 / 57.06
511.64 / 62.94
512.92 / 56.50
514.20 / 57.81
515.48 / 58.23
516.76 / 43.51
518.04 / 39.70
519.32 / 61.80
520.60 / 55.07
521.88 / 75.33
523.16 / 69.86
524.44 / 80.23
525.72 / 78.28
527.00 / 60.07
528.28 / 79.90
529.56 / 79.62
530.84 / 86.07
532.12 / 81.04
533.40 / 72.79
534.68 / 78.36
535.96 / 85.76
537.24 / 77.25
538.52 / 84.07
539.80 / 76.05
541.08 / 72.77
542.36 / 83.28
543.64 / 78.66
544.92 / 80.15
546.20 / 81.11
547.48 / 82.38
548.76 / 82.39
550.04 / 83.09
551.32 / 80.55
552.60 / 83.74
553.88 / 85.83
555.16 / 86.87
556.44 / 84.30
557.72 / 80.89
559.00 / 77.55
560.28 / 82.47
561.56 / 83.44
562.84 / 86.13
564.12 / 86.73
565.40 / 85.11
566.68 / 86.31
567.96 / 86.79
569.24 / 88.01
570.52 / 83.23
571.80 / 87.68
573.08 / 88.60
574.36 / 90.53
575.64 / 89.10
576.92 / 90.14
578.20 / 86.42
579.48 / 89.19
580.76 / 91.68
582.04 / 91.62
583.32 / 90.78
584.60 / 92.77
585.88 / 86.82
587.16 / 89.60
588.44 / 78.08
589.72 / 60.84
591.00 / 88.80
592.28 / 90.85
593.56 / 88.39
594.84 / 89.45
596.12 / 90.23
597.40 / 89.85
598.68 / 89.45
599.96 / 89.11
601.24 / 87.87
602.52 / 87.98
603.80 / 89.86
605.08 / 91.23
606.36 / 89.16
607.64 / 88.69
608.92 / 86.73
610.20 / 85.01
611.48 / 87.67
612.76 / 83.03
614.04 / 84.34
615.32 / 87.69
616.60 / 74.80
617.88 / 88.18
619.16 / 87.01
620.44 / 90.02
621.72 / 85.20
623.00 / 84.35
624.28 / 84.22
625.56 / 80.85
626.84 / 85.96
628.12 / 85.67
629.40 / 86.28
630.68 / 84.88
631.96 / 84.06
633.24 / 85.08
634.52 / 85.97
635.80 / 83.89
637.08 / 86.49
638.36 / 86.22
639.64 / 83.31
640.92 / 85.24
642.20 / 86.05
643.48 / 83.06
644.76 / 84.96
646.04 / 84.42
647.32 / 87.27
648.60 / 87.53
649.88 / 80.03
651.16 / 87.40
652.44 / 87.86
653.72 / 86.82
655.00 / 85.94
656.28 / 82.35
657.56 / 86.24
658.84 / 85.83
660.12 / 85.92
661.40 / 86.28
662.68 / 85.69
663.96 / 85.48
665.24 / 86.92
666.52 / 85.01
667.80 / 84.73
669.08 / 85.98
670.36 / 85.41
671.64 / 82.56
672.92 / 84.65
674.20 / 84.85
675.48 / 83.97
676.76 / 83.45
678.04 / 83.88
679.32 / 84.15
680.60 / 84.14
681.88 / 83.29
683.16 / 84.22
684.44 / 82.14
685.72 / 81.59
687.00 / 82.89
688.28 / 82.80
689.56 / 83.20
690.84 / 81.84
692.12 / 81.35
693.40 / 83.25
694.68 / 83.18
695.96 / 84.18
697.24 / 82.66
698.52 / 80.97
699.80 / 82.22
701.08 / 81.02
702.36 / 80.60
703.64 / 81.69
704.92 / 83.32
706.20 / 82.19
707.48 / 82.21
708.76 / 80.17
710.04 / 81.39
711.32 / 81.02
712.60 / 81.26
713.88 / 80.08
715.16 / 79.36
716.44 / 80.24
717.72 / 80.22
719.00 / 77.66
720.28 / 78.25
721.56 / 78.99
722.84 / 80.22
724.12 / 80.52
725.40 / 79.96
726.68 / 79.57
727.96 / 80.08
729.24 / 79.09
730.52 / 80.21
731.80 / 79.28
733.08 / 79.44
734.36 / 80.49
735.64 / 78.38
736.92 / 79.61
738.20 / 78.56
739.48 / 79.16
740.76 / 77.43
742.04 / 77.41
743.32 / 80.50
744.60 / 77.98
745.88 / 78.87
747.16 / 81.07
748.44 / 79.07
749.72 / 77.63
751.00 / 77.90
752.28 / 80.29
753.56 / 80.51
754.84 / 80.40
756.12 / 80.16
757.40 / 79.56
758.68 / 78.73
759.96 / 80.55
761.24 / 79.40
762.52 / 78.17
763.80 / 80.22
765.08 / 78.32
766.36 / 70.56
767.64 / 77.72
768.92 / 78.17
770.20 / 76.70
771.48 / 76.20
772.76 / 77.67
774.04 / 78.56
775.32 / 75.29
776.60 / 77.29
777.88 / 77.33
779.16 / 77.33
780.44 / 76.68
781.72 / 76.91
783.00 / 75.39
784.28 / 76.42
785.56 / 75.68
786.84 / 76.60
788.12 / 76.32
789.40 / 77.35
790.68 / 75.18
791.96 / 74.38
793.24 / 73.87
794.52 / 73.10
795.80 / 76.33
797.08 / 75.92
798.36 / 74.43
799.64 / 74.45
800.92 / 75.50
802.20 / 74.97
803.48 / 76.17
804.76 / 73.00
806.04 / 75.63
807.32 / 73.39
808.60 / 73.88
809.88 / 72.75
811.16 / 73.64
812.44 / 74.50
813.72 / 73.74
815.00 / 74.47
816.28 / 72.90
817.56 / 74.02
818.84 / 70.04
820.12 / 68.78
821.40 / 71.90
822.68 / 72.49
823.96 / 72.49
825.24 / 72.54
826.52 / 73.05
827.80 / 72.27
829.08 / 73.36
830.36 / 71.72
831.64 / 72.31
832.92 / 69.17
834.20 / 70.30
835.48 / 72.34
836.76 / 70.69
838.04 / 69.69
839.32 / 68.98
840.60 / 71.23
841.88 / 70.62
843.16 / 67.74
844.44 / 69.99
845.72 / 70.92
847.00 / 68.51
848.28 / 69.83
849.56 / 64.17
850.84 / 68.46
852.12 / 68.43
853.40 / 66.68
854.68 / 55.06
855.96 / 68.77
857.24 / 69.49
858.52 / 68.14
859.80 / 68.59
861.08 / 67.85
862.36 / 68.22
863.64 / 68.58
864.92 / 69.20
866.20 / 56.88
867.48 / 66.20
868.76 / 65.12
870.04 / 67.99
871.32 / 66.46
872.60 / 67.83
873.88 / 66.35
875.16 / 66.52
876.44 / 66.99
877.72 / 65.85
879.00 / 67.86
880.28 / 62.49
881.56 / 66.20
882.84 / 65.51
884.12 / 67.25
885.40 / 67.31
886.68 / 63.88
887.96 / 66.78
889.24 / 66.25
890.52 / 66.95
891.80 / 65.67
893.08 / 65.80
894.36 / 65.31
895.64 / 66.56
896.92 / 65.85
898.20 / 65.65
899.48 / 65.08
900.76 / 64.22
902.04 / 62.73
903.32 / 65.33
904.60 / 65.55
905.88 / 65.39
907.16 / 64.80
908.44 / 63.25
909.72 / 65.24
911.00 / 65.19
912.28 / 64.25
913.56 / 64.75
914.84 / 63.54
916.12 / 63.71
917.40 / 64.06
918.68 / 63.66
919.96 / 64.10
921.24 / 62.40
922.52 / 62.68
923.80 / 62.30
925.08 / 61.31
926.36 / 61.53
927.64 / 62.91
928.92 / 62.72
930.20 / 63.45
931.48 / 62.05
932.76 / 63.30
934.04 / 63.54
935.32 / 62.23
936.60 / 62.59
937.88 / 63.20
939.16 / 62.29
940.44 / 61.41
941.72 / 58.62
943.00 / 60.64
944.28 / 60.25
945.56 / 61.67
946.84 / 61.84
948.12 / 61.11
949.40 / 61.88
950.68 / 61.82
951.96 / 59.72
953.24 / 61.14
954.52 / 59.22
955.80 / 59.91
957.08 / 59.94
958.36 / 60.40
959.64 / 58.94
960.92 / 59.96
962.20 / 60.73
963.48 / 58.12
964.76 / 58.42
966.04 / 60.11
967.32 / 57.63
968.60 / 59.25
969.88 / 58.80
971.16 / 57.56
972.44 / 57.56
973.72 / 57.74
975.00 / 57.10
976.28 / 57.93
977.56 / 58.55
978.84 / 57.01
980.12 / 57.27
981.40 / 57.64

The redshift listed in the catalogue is 0.000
